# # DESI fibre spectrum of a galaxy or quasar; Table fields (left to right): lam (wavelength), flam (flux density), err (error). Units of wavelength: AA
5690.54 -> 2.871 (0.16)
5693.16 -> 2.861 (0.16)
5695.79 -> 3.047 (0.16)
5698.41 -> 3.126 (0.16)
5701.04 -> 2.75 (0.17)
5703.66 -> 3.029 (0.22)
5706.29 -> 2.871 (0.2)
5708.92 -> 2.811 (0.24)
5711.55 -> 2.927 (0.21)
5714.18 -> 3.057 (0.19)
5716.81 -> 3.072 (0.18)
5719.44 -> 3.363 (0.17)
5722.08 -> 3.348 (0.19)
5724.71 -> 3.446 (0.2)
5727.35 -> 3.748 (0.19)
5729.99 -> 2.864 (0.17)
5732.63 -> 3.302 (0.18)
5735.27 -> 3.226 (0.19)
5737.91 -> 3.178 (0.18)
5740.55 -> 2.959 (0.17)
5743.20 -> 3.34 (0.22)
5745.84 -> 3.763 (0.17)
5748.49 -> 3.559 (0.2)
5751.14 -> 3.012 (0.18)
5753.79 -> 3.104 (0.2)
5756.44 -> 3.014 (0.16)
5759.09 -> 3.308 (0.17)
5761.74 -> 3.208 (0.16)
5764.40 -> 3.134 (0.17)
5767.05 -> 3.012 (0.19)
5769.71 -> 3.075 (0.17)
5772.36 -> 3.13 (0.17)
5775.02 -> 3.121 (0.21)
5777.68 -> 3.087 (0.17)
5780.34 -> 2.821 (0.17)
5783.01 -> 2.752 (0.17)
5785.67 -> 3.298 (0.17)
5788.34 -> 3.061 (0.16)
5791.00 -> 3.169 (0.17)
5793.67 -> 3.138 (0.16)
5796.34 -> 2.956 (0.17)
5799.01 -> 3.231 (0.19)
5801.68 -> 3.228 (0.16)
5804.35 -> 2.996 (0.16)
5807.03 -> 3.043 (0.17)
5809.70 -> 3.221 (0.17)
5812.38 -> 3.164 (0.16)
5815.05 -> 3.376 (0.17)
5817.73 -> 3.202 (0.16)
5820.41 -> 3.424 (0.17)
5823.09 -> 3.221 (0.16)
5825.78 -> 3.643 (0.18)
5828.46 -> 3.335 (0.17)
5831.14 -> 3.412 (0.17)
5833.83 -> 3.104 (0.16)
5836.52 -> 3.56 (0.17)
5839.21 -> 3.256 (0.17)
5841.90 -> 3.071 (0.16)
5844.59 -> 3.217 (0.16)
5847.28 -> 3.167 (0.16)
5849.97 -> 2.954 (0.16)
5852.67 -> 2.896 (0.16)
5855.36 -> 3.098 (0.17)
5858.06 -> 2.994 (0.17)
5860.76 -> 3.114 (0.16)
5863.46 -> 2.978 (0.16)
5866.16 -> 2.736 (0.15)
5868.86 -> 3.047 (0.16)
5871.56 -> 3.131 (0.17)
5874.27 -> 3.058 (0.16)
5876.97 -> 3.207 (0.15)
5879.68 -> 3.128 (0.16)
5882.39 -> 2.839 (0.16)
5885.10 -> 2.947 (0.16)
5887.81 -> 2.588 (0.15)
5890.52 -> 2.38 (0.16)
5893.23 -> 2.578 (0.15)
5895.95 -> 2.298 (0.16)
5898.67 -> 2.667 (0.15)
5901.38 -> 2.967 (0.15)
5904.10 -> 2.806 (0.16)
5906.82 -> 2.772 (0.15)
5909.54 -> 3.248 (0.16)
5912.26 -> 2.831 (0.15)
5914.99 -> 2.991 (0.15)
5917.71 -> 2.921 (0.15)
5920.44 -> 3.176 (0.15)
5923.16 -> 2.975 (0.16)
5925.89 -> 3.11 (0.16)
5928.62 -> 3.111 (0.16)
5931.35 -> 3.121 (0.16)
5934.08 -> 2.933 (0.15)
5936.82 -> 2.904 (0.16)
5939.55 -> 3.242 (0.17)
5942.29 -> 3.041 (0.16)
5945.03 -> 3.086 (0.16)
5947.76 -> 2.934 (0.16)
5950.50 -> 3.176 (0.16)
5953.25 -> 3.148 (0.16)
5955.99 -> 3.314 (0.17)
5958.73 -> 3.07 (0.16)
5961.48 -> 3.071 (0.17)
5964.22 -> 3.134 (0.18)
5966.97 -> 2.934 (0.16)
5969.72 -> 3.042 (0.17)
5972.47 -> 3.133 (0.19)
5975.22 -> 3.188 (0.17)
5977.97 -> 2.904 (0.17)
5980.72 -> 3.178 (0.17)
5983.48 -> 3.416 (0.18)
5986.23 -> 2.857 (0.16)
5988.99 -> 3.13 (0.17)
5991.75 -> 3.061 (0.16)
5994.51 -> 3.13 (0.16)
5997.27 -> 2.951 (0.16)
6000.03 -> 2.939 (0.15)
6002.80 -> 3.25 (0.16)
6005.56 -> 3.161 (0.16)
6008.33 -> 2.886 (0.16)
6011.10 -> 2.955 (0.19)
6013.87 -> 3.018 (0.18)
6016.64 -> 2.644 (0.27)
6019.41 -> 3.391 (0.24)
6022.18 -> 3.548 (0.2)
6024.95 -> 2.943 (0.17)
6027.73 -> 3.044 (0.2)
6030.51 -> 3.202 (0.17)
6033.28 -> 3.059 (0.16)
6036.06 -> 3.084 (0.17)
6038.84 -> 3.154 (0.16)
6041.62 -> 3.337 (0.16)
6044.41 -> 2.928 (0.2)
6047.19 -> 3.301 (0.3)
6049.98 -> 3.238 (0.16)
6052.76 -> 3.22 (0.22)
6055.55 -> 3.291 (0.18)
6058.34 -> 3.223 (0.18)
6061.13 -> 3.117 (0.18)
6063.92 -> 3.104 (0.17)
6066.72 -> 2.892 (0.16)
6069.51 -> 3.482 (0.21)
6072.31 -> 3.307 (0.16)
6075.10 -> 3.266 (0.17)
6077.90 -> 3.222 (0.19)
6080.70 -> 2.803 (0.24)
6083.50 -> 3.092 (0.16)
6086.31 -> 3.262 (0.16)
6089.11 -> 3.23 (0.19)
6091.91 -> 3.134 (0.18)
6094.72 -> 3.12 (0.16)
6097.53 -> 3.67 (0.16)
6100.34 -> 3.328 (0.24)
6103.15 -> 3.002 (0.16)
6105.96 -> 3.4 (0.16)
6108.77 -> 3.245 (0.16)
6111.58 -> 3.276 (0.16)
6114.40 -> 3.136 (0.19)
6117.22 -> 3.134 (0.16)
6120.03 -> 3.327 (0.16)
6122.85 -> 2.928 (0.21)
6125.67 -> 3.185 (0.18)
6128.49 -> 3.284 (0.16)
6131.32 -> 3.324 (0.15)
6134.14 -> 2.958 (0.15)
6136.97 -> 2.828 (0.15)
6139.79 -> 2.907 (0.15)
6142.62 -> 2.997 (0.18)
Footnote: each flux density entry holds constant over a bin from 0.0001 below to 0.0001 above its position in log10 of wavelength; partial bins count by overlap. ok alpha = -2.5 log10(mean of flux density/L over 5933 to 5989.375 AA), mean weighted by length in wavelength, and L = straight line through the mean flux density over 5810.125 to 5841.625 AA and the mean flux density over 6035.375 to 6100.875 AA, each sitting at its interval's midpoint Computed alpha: 0.06 mag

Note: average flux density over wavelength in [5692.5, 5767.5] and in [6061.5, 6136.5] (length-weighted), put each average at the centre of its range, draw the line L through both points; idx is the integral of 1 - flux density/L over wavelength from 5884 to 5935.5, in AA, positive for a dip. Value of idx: 5.0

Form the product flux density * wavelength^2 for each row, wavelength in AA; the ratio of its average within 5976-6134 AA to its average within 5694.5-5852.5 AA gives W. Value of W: 1.10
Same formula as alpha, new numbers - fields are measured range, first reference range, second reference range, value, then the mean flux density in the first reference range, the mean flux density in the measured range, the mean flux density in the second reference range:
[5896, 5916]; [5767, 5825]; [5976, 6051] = 0.09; 3.13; 2.86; 3.1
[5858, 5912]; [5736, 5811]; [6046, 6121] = 0.11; 3.14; 2.87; 3.21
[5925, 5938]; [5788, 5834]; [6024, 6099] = 0.06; 3.22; 3.03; 3.18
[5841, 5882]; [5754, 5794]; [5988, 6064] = 0.02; 3.09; 3.05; 3.12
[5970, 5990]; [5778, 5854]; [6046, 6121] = 0.03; 3.17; 3.11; 3.21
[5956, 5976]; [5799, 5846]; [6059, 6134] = 0.05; 3.26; 3.09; 3.2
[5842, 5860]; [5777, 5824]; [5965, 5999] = 0.02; 3.13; 3.06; 3.08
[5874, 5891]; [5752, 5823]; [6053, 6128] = 0.09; 3.13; 2.89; 3.2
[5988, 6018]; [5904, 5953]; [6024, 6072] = 0.04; 3.03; 3.01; 3.16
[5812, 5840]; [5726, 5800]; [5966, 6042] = -0.07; 3.16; 3.34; 3.09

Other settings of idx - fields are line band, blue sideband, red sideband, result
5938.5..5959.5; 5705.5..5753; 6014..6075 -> 0.4 AA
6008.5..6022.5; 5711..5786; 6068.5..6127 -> 0.6 AA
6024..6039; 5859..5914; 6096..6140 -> 0.0 AA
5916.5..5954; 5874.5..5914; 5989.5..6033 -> -2.0 AA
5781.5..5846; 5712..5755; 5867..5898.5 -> -3.9 AA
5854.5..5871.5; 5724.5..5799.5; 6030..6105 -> 0.9 AA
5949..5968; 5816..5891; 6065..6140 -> 0.1 AA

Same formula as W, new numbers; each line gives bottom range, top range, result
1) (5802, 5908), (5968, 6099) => 1.10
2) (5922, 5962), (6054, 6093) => 1.08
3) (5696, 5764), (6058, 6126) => 1.14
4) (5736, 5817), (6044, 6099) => 1.12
